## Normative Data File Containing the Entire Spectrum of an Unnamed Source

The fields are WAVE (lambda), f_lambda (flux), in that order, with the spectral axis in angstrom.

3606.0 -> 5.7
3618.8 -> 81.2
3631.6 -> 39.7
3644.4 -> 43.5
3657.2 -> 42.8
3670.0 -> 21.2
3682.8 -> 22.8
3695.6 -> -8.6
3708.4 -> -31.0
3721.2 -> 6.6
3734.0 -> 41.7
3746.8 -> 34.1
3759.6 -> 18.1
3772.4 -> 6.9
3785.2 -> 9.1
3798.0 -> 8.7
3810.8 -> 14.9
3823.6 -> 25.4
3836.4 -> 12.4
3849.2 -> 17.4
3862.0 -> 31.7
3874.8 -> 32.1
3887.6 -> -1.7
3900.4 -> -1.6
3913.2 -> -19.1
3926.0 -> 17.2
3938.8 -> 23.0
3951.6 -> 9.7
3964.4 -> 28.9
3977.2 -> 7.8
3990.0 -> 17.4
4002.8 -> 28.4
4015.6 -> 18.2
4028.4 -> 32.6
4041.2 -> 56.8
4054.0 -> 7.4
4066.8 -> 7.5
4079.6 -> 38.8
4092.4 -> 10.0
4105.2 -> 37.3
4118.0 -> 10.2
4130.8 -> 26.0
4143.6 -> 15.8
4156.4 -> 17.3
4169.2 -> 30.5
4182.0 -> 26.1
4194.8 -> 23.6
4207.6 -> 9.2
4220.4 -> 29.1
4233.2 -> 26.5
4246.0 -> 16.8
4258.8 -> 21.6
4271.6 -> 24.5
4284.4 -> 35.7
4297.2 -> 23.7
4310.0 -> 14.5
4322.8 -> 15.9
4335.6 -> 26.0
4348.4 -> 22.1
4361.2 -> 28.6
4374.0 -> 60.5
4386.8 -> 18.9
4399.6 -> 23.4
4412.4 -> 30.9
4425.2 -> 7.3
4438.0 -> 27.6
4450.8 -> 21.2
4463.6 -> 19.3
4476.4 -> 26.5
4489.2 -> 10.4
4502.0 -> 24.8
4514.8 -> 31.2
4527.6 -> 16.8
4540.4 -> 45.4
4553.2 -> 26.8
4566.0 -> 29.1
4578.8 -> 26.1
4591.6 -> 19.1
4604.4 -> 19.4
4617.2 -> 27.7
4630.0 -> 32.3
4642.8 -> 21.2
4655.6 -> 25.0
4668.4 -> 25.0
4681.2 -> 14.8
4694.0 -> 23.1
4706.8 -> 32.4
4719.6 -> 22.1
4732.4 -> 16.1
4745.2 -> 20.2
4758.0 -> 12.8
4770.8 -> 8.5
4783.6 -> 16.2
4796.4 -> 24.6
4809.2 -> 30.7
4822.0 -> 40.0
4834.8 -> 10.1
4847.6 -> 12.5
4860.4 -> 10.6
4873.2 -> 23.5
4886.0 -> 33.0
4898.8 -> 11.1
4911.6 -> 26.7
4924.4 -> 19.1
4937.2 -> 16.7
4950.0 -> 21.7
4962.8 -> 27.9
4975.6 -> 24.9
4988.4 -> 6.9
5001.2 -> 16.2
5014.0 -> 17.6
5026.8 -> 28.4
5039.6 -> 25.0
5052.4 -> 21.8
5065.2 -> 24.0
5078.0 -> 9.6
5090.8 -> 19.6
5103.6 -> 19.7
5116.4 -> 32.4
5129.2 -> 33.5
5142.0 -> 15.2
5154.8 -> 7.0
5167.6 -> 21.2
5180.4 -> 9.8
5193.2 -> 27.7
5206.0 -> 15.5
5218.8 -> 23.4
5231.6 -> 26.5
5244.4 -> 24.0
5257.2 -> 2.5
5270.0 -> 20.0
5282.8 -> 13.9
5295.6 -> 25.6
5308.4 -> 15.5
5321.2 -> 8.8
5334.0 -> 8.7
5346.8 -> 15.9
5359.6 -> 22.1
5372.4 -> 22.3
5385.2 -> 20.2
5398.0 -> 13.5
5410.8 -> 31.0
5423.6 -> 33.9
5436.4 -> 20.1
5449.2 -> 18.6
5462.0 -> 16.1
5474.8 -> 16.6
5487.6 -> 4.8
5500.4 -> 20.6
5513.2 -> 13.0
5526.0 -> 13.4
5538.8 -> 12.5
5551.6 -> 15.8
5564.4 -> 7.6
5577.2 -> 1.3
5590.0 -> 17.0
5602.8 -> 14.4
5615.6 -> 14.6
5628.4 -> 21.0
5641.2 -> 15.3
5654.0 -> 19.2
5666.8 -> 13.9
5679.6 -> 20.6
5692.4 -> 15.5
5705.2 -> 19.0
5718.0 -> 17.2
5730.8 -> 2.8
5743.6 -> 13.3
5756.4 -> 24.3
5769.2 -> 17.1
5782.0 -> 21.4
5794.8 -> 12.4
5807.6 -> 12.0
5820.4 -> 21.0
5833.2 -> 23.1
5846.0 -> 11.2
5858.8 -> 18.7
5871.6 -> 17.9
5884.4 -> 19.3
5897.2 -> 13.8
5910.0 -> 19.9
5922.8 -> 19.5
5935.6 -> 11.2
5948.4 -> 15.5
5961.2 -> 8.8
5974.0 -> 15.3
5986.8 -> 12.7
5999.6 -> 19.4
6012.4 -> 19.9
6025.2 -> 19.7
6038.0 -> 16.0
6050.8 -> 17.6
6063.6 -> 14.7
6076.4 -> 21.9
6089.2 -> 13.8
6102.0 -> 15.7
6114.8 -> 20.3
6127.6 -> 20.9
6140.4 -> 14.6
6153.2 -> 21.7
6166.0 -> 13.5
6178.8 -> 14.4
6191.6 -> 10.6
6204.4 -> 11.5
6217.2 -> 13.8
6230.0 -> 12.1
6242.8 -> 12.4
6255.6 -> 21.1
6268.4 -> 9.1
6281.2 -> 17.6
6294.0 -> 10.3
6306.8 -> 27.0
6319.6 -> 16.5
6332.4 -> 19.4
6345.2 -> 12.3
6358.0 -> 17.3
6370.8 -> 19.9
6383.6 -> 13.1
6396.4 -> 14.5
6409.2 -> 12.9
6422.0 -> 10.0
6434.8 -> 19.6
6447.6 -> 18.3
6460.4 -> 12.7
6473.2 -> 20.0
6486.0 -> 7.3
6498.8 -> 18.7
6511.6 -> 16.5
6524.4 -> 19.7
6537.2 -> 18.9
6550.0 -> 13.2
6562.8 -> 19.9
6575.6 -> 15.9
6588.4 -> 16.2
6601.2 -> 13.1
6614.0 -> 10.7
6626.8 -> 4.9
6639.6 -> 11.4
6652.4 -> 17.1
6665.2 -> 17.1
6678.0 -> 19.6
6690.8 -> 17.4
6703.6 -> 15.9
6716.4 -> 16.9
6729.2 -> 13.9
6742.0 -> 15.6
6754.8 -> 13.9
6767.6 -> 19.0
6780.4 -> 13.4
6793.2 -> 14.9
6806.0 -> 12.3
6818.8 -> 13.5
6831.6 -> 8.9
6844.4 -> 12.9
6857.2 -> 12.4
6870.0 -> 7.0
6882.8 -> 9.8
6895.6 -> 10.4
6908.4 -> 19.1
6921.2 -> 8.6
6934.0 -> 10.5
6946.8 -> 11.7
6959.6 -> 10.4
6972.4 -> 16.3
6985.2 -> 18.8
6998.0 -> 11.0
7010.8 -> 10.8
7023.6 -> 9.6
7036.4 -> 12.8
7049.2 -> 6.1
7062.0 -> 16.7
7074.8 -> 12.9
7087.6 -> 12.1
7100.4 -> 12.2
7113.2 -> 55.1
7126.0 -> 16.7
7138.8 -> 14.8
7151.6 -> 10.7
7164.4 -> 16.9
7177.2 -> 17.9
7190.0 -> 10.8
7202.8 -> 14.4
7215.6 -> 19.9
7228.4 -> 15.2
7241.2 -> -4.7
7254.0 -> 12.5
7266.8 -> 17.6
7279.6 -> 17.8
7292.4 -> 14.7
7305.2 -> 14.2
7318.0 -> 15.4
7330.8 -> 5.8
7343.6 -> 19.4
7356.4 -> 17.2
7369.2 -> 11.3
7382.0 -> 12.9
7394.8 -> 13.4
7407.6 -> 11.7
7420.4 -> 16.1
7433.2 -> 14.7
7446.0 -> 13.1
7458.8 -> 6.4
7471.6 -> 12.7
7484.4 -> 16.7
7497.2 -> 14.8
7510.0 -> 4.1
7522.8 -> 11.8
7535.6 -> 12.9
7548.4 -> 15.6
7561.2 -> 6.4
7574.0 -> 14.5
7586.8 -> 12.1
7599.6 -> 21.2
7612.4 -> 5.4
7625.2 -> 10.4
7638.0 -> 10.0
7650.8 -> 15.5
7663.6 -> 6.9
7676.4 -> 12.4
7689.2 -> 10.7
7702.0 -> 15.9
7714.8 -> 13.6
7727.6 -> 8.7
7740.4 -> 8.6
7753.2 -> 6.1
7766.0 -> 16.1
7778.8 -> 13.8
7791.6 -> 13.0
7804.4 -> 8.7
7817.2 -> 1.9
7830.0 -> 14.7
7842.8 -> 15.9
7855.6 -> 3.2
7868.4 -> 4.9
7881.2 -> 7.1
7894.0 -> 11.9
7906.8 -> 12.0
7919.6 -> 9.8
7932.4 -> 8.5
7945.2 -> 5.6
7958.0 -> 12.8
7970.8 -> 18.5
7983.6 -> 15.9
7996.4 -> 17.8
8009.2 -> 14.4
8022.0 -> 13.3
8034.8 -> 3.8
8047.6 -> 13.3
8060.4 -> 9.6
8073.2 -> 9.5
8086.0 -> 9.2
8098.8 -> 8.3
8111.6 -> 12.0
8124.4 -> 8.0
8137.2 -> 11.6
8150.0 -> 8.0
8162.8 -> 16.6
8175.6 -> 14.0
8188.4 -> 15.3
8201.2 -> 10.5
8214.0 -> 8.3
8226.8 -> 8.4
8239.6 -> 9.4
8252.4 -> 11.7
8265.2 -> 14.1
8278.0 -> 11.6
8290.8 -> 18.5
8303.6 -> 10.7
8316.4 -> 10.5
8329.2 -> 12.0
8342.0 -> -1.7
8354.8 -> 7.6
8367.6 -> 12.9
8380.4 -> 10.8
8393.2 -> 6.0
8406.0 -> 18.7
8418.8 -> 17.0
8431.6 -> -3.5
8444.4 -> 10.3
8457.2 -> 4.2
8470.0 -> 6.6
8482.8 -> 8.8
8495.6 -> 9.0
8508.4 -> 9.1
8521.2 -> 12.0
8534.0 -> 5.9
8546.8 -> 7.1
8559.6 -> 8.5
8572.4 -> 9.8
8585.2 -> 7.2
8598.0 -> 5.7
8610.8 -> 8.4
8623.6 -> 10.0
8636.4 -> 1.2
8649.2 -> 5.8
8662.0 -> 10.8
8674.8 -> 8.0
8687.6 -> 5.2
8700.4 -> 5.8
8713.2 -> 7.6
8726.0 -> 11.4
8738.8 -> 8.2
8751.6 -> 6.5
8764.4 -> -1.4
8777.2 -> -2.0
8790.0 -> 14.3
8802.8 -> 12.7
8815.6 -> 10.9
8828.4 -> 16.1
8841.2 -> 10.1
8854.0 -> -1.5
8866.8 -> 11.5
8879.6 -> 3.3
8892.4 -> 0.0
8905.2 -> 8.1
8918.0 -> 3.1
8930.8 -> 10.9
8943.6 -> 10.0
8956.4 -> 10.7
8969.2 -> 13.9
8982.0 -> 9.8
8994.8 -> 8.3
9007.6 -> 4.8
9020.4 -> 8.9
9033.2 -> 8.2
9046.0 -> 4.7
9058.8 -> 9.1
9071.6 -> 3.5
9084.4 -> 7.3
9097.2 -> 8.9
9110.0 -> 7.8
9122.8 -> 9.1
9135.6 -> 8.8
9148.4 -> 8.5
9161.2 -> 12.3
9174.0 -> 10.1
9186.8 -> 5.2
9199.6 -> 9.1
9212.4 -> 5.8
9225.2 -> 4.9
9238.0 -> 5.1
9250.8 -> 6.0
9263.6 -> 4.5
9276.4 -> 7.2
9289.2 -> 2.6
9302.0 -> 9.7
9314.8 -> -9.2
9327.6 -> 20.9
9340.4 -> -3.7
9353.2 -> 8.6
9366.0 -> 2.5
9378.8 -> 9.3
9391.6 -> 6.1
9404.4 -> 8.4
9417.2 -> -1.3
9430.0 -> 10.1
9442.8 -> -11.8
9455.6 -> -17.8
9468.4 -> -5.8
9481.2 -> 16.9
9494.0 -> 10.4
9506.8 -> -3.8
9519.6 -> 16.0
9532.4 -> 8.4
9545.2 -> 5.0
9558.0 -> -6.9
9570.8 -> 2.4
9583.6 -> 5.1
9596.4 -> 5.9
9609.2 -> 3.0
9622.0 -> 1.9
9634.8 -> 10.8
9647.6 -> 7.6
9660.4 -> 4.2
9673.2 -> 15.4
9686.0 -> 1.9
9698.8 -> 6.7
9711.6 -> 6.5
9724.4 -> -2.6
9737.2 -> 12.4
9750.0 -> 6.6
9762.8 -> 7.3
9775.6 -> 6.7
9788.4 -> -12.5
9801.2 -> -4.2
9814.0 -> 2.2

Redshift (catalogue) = 0.08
